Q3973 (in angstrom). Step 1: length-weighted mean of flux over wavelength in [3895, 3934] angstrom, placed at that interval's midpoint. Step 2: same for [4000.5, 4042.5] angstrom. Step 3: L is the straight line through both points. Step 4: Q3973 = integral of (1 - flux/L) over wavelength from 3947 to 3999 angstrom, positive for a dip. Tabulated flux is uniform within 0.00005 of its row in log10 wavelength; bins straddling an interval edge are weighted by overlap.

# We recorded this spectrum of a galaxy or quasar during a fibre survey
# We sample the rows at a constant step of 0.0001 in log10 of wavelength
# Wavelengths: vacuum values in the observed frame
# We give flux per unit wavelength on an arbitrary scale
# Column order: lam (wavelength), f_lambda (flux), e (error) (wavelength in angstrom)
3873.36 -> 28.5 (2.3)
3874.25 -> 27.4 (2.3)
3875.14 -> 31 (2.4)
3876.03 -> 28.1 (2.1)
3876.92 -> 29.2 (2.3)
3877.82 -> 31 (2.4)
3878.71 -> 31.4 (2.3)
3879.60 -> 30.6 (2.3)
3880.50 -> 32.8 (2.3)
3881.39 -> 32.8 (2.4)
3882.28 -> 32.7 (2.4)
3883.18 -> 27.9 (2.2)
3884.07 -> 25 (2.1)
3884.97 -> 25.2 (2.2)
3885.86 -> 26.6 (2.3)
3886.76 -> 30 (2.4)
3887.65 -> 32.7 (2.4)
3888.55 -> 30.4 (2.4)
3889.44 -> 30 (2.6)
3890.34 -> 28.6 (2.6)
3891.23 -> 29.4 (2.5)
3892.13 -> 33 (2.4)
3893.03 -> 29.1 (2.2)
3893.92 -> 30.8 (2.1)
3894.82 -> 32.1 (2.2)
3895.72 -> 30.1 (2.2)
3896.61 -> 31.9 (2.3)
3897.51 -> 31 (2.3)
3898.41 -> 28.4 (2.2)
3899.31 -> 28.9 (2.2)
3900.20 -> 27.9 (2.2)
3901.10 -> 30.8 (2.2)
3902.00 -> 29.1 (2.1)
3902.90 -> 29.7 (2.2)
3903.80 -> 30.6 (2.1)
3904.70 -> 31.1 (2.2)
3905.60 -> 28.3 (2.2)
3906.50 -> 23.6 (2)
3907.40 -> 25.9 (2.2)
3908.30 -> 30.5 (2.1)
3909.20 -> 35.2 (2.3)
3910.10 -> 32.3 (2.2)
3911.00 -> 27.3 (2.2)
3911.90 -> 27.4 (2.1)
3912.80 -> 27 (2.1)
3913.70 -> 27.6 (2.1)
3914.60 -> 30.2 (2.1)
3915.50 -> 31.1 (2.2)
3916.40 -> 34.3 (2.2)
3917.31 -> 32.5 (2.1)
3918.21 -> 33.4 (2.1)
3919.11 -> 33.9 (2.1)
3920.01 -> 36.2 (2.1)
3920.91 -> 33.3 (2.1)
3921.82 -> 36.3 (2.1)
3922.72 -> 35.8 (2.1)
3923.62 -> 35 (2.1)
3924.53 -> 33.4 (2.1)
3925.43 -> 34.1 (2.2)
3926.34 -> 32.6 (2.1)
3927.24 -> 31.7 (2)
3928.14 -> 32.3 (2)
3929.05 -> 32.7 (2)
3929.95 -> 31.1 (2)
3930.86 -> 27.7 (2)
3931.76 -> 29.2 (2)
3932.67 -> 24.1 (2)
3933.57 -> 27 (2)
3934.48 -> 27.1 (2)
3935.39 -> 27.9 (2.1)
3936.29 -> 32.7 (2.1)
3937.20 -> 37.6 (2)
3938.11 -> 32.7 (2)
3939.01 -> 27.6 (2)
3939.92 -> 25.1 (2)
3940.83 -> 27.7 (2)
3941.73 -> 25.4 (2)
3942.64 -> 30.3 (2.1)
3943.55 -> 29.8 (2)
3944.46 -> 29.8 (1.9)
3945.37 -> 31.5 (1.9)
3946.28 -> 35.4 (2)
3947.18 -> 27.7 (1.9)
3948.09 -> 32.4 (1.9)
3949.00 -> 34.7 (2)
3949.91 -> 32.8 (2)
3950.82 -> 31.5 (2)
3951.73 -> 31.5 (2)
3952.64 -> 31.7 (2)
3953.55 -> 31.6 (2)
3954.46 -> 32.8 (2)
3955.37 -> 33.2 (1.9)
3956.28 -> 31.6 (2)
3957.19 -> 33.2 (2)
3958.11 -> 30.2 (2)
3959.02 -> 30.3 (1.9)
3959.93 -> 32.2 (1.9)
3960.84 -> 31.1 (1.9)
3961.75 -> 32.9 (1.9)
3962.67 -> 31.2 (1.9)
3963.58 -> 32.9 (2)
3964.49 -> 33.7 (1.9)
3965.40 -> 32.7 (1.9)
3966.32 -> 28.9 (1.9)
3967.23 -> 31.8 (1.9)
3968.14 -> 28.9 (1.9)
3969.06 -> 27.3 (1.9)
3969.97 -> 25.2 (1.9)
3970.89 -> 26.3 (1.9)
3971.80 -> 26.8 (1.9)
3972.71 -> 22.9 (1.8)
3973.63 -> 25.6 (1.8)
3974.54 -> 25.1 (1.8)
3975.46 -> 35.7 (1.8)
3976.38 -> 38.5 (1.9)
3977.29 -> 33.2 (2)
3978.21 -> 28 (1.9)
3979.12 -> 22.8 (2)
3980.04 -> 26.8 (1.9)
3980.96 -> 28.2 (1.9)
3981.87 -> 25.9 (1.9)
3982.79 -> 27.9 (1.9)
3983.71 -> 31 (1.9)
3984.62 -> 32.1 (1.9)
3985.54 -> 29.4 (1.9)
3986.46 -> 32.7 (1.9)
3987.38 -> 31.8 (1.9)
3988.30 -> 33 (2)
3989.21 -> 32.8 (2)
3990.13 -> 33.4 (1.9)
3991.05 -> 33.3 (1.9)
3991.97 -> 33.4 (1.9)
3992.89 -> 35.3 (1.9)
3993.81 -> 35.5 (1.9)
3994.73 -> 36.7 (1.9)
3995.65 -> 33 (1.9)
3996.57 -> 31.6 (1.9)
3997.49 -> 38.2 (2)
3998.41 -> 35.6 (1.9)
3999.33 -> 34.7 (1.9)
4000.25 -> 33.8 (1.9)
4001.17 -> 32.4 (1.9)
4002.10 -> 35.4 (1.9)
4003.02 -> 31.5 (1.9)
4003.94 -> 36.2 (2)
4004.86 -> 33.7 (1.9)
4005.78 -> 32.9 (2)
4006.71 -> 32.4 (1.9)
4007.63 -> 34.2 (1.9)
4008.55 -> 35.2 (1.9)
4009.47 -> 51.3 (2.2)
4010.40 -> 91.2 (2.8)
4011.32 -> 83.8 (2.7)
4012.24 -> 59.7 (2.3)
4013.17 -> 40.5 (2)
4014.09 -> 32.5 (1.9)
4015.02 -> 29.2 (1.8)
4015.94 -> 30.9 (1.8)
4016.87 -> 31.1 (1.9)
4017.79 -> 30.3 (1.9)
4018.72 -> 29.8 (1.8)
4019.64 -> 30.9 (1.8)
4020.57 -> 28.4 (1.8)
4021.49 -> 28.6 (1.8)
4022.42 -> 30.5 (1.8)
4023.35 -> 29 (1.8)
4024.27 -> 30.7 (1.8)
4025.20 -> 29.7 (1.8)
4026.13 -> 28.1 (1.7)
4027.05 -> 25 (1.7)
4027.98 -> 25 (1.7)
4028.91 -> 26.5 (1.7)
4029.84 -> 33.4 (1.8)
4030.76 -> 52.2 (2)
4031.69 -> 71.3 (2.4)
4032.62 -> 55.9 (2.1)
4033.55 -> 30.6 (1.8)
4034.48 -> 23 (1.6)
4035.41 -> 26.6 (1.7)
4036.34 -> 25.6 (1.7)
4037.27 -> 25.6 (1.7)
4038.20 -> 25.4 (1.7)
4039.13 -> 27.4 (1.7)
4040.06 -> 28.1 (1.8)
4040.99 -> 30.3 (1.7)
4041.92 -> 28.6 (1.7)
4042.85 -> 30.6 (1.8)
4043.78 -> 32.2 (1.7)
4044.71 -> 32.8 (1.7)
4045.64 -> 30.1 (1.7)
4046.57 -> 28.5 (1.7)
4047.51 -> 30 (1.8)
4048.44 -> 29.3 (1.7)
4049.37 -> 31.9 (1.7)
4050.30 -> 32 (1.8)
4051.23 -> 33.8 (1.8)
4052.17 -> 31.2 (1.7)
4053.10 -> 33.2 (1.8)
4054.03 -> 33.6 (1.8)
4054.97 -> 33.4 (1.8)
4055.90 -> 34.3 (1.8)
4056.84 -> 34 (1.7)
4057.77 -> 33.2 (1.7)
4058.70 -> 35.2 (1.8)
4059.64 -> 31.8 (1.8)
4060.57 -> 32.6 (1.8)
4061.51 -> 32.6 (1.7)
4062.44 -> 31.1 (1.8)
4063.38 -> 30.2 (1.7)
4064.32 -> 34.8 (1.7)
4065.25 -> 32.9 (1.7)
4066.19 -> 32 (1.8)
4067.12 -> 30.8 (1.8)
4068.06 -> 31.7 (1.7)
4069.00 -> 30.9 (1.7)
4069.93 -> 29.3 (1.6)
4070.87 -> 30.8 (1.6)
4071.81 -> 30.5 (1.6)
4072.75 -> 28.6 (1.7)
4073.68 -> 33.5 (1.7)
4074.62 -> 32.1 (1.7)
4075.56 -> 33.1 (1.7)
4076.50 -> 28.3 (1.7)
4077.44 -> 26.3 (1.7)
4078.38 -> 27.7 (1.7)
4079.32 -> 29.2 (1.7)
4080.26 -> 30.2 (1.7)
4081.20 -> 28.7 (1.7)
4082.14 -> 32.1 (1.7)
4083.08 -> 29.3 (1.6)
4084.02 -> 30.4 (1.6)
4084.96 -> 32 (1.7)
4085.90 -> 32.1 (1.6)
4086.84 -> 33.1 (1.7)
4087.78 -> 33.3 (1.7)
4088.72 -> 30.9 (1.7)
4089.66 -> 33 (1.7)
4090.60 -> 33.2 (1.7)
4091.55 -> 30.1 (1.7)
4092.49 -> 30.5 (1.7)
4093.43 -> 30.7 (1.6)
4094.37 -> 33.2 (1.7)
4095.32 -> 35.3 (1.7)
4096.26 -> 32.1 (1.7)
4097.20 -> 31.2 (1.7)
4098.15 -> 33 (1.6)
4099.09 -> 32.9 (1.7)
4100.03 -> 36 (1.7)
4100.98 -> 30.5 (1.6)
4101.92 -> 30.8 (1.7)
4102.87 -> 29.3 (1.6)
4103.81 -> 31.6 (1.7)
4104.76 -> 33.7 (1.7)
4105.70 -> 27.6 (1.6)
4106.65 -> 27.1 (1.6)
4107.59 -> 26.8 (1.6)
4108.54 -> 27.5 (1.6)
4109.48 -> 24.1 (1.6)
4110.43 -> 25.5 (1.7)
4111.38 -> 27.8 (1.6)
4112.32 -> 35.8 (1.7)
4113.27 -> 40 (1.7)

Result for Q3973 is 3.56 angstrom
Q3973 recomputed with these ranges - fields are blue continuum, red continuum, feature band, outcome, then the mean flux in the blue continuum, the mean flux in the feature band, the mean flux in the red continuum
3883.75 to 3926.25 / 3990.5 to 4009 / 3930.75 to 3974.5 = 3.2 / 30.6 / 30.1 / 34.2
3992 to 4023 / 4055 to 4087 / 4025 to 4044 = 1.4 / 37.7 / 32.5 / 31.3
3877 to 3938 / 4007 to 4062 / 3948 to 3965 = 0.0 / 30.6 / 32.2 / 34.8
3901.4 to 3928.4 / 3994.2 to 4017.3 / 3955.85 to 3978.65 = 3.8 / 31.4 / 30.2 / 39.9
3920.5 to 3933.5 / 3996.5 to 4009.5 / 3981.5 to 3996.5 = 0.9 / 31.9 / 32.3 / 34.9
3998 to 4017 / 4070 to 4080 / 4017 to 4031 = 3.0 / 41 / 30.2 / 30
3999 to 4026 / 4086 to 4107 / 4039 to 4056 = 1.9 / 37.5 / 31.1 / 31.8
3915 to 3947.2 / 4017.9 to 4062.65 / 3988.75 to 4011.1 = -4.2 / 31.3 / 37.8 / 31.9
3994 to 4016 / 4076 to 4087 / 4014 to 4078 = 5.4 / 40.4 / 31.6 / 29.9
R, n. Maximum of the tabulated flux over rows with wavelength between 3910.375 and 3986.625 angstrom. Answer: 38.5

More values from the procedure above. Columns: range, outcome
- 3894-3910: 35.2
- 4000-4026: 91.2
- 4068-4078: 33.5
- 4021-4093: 71.3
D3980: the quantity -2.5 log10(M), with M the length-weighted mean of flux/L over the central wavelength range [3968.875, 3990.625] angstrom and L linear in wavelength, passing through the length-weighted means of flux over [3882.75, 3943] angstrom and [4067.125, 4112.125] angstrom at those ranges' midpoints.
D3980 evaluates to 0.04 mag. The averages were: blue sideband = 30.3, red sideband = 30.6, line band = 29.3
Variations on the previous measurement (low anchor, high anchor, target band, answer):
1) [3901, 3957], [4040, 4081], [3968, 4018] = -0.114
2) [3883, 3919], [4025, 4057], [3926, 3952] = 0.003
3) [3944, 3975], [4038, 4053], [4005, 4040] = -0.199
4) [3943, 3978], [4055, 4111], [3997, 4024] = -0.222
